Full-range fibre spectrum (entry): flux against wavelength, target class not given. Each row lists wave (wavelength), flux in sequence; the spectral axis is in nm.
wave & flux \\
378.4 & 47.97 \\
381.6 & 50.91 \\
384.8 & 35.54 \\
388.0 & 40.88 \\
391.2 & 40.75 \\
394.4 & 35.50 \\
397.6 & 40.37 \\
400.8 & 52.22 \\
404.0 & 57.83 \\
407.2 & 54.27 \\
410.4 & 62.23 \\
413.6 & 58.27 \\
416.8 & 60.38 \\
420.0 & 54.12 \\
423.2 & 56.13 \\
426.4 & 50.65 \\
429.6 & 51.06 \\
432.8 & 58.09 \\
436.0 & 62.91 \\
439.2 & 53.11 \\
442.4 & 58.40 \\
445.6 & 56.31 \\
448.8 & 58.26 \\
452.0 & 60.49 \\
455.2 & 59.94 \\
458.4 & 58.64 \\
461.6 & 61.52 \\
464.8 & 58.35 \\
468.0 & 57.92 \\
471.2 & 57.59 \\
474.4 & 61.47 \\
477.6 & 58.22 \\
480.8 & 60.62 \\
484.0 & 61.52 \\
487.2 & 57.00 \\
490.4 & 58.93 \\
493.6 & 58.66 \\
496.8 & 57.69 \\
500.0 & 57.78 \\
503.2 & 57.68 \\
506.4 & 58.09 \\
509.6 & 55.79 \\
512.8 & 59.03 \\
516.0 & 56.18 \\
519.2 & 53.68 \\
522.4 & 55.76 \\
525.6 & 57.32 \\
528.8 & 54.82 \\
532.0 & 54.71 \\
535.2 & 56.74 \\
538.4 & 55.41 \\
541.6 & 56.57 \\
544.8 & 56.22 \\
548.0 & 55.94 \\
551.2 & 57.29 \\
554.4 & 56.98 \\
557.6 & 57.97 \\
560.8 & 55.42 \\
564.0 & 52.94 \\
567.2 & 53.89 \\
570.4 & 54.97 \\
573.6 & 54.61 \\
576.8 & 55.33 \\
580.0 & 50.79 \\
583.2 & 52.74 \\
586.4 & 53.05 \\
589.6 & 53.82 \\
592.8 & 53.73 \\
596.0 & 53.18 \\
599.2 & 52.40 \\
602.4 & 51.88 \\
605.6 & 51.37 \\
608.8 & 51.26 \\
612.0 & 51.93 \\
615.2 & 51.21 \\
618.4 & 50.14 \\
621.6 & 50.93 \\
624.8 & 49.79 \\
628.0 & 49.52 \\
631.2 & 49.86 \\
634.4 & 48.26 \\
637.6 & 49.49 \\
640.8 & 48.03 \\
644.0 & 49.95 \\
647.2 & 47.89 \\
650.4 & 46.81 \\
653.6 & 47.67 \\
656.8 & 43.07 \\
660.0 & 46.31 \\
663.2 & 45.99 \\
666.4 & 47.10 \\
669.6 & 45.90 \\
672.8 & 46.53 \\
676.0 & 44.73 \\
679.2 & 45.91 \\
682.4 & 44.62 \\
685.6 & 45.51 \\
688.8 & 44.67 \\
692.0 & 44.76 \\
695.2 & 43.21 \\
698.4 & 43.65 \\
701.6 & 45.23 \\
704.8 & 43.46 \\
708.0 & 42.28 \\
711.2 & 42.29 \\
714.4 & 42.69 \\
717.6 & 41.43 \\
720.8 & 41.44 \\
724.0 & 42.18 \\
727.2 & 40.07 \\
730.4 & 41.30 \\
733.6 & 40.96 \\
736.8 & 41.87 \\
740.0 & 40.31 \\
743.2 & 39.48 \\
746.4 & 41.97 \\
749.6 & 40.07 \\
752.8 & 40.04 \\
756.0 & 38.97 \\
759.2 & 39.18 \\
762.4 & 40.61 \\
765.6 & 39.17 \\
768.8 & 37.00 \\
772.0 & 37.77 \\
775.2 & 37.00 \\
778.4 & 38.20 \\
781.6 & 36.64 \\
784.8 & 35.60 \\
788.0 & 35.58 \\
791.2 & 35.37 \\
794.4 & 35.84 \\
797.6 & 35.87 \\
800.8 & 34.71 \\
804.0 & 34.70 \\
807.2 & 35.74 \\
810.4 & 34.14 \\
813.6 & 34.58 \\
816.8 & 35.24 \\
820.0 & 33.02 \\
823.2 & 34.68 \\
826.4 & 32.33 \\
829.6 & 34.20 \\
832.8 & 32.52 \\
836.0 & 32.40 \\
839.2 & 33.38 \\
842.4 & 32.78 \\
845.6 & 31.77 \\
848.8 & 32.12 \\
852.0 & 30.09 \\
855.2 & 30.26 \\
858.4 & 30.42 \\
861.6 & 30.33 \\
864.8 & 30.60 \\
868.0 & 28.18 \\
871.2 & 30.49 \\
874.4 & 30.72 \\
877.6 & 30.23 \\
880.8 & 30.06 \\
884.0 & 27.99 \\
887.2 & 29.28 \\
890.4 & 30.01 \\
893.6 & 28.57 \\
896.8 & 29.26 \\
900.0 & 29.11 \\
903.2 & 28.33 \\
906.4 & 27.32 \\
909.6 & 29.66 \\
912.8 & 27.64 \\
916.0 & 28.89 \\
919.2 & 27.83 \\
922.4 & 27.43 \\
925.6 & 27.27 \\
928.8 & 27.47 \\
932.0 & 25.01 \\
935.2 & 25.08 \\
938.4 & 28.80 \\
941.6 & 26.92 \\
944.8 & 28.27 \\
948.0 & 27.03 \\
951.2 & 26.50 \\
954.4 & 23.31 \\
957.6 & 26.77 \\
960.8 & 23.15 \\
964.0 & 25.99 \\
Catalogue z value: 0.001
